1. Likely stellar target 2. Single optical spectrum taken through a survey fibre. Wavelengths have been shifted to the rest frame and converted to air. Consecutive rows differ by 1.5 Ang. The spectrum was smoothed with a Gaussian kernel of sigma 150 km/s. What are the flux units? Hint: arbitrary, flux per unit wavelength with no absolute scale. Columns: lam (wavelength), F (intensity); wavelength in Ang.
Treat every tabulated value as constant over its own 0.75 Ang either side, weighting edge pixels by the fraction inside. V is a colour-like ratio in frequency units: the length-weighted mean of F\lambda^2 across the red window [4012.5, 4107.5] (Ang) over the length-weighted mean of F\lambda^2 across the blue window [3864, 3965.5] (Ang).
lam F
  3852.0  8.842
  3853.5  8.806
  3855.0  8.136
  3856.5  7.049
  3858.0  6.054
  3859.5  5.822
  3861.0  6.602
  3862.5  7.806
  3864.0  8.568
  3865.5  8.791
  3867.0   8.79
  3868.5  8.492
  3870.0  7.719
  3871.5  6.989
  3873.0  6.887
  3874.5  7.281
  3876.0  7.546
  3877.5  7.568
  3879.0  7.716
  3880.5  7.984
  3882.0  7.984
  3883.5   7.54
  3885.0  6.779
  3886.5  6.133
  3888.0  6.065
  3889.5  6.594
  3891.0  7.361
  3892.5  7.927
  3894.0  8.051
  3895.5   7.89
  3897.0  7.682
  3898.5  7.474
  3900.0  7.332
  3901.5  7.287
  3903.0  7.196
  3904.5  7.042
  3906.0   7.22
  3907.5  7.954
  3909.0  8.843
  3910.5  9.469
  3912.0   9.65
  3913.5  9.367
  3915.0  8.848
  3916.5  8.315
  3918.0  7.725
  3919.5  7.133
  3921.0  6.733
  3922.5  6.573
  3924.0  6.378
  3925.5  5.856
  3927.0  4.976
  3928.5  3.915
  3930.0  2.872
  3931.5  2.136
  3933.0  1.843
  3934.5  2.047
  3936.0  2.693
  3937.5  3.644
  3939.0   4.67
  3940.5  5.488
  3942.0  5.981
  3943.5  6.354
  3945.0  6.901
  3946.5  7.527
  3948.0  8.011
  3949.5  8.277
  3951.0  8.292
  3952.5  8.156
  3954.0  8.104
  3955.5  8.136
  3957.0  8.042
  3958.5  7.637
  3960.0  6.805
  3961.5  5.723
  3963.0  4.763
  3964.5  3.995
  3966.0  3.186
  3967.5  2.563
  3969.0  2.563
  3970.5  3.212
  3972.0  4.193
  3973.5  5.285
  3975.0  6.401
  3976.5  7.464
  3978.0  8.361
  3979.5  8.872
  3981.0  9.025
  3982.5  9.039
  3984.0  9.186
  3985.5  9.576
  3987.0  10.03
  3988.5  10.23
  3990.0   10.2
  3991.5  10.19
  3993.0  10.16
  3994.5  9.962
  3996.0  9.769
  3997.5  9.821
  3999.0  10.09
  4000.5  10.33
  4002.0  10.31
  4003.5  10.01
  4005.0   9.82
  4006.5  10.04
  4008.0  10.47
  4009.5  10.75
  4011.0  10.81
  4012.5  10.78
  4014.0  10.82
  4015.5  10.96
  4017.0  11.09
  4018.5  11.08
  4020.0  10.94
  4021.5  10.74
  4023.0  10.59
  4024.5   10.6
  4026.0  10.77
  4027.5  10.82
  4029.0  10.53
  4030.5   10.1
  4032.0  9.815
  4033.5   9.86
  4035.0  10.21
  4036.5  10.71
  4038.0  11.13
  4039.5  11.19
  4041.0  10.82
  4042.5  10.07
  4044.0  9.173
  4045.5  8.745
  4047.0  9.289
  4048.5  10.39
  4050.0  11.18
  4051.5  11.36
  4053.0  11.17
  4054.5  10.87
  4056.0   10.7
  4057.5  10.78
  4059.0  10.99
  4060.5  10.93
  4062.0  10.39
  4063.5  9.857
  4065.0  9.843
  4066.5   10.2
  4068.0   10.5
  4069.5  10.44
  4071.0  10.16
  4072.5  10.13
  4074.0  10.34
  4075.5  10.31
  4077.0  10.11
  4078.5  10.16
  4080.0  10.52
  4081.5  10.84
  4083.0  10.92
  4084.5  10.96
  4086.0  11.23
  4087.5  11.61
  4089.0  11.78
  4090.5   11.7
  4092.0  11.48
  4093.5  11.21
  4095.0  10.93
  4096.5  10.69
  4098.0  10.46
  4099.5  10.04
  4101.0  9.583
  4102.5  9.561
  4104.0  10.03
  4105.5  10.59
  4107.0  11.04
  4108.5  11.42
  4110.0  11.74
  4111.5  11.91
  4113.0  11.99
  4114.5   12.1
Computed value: 1.66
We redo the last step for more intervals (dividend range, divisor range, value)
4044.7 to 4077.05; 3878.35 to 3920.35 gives 1.46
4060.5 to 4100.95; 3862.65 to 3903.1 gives 1.56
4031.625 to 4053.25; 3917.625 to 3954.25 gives 1.93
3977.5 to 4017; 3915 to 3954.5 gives 1.77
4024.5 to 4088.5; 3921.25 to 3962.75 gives 1.91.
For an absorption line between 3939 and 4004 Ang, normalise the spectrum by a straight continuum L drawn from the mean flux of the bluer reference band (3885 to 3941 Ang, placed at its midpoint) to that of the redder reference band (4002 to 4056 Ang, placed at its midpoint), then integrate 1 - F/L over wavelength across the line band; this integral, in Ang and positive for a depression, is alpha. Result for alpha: 7.3 Ang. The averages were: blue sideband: 6.45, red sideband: 10.5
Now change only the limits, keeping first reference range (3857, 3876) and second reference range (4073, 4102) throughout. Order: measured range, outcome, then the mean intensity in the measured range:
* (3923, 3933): 4.96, 4.22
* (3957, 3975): 8.42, 4.76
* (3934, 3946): 5.24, 4.84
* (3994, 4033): -3.18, 10.5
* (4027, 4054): -0.80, 10.4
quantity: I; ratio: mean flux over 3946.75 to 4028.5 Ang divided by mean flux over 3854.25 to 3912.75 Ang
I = 1.14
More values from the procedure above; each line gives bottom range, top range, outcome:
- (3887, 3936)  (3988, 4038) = 1.56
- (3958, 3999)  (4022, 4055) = 1.41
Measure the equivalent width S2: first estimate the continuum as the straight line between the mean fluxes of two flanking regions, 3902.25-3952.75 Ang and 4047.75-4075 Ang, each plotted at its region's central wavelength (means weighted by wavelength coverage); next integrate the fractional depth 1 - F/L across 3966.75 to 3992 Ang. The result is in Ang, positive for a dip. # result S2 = 2.1 Ang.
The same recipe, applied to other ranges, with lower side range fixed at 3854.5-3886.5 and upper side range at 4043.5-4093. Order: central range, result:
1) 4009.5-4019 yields -1.13 Ang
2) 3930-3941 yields 6.95 Ang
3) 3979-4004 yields -1.15 Ang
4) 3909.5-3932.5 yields 4.49 Ang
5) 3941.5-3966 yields 5.15 Ang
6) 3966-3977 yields 5.72 Ang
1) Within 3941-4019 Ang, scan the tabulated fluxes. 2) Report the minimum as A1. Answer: 2.563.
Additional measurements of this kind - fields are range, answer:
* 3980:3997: 9.025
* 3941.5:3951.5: 5.981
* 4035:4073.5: 8.745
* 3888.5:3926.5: 5.856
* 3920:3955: 1.843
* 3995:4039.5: 9.769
